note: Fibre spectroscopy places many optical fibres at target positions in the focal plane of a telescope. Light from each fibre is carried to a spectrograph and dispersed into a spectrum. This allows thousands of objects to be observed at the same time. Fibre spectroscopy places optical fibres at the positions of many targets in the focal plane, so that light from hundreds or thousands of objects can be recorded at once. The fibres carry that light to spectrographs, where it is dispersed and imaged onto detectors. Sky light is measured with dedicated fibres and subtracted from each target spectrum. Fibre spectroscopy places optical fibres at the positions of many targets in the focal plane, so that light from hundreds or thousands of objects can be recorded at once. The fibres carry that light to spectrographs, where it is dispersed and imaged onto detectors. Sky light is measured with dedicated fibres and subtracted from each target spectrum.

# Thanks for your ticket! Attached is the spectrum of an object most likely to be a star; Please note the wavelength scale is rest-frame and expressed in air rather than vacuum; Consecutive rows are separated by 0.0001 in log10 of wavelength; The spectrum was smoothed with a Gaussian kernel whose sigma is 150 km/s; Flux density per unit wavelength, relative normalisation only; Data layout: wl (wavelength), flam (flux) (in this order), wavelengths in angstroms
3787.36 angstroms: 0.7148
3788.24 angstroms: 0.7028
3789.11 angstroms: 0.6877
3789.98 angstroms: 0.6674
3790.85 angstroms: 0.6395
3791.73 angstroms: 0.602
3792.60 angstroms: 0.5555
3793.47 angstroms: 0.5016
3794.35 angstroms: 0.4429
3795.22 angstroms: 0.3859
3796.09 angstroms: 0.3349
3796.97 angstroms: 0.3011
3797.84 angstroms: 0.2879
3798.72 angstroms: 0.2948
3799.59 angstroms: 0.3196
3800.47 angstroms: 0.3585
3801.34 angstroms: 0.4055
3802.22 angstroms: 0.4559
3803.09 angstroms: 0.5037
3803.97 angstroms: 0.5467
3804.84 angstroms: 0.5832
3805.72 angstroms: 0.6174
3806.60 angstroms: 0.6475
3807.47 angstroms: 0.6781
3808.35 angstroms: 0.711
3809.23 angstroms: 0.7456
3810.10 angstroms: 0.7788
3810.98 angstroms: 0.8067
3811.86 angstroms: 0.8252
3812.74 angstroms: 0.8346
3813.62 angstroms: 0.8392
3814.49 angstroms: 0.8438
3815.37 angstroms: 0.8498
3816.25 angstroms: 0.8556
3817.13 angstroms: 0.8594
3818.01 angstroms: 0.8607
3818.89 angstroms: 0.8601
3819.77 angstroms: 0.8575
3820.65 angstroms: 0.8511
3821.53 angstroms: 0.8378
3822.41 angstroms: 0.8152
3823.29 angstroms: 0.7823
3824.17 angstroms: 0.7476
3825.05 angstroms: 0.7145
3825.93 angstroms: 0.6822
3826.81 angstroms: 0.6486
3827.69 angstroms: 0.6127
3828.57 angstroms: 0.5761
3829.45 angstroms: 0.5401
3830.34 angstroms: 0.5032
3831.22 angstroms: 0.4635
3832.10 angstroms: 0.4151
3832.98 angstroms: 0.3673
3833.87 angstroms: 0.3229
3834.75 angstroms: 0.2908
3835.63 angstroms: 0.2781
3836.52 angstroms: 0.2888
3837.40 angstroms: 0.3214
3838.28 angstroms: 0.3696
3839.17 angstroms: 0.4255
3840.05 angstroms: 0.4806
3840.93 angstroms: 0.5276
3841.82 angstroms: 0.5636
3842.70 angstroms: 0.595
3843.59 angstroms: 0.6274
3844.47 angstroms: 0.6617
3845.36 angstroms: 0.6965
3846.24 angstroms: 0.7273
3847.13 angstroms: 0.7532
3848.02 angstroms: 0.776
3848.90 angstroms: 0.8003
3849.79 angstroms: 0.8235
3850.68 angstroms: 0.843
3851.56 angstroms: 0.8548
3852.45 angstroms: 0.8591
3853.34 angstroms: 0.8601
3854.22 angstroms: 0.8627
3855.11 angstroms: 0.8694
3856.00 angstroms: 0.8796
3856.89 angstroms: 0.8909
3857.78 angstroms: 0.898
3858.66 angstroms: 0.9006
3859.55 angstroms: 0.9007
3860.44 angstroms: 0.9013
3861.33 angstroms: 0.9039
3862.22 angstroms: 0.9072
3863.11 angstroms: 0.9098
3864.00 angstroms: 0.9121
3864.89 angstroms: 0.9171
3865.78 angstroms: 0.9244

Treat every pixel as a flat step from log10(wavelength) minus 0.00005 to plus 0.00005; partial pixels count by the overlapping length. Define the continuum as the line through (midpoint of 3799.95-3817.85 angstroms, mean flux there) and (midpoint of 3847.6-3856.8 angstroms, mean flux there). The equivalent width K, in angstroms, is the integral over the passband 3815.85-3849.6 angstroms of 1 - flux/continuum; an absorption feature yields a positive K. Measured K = 6.7 angstroms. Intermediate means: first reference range 0.689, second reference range 0.845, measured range 0.616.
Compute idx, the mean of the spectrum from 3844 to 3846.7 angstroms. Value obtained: 0.695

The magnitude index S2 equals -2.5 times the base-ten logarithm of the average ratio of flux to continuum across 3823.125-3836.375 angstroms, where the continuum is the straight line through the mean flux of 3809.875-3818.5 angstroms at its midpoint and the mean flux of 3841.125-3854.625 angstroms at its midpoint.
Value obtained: 0.469 mag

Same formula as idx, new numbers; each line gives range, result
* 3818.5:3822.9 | 0.843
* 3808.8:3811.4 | 0.778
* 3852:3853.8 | 0.86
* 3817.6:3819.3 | 0.86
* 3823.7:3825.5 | 0.732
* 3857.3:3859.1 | 0.902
